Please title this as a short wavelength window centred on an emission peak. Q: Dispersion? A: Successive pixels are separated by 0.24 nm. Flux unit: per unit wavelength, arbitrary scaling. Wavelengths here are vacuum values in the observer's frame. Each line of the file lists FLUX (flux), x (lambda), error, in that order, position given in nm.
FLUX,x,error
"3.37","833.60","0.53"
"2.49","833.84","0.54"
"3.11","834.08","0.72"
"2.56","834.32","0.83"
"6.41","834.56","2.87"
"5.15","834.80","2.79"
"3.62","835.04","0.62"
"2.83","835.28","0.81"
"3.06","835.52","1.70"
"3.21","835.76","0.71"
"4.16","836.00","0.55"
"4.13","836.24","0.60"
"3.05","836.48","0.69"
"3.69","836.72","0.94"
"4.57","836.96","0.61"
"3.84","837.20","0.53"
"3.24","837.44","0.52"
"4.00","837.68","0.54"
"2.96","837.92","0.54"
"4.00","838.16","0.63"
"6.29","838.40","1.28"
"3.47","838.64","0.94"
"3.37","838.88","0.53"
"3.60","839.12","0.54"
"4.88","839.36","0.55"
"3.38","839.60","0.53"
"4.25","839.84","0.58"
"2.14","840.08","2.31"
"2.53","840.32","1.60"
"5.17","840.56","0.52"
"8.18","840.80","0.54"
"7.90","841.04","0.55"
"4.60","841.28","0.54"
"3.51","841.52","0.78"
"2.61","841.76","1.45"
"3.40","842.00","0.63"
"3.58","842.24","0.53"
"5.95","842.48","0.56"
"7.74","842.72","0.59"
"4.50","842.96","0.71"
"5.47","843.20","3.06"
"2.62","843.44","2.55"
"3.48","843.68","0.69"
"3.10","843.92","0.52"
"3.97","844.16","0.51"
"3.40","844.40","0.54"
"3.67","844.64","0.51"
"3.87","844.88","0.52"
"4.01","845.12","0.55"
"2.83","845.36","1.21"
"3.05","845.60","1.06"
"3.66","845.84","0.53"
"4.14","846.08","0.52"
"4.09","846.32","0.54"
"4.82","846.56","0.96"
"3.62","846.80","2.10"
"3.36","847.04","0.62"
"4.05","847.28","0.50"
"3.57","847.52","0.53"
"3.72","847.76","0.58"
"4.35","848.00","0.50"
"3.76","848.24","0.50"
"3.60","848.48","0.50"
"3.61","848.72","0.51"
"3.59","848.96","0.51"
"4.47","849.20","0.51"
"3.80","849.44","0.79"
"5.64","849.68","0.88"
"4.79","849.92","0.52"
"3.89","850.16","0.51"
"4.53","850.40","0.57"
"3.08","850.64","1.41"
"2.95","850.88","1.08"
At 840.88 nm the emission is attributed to [S II]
